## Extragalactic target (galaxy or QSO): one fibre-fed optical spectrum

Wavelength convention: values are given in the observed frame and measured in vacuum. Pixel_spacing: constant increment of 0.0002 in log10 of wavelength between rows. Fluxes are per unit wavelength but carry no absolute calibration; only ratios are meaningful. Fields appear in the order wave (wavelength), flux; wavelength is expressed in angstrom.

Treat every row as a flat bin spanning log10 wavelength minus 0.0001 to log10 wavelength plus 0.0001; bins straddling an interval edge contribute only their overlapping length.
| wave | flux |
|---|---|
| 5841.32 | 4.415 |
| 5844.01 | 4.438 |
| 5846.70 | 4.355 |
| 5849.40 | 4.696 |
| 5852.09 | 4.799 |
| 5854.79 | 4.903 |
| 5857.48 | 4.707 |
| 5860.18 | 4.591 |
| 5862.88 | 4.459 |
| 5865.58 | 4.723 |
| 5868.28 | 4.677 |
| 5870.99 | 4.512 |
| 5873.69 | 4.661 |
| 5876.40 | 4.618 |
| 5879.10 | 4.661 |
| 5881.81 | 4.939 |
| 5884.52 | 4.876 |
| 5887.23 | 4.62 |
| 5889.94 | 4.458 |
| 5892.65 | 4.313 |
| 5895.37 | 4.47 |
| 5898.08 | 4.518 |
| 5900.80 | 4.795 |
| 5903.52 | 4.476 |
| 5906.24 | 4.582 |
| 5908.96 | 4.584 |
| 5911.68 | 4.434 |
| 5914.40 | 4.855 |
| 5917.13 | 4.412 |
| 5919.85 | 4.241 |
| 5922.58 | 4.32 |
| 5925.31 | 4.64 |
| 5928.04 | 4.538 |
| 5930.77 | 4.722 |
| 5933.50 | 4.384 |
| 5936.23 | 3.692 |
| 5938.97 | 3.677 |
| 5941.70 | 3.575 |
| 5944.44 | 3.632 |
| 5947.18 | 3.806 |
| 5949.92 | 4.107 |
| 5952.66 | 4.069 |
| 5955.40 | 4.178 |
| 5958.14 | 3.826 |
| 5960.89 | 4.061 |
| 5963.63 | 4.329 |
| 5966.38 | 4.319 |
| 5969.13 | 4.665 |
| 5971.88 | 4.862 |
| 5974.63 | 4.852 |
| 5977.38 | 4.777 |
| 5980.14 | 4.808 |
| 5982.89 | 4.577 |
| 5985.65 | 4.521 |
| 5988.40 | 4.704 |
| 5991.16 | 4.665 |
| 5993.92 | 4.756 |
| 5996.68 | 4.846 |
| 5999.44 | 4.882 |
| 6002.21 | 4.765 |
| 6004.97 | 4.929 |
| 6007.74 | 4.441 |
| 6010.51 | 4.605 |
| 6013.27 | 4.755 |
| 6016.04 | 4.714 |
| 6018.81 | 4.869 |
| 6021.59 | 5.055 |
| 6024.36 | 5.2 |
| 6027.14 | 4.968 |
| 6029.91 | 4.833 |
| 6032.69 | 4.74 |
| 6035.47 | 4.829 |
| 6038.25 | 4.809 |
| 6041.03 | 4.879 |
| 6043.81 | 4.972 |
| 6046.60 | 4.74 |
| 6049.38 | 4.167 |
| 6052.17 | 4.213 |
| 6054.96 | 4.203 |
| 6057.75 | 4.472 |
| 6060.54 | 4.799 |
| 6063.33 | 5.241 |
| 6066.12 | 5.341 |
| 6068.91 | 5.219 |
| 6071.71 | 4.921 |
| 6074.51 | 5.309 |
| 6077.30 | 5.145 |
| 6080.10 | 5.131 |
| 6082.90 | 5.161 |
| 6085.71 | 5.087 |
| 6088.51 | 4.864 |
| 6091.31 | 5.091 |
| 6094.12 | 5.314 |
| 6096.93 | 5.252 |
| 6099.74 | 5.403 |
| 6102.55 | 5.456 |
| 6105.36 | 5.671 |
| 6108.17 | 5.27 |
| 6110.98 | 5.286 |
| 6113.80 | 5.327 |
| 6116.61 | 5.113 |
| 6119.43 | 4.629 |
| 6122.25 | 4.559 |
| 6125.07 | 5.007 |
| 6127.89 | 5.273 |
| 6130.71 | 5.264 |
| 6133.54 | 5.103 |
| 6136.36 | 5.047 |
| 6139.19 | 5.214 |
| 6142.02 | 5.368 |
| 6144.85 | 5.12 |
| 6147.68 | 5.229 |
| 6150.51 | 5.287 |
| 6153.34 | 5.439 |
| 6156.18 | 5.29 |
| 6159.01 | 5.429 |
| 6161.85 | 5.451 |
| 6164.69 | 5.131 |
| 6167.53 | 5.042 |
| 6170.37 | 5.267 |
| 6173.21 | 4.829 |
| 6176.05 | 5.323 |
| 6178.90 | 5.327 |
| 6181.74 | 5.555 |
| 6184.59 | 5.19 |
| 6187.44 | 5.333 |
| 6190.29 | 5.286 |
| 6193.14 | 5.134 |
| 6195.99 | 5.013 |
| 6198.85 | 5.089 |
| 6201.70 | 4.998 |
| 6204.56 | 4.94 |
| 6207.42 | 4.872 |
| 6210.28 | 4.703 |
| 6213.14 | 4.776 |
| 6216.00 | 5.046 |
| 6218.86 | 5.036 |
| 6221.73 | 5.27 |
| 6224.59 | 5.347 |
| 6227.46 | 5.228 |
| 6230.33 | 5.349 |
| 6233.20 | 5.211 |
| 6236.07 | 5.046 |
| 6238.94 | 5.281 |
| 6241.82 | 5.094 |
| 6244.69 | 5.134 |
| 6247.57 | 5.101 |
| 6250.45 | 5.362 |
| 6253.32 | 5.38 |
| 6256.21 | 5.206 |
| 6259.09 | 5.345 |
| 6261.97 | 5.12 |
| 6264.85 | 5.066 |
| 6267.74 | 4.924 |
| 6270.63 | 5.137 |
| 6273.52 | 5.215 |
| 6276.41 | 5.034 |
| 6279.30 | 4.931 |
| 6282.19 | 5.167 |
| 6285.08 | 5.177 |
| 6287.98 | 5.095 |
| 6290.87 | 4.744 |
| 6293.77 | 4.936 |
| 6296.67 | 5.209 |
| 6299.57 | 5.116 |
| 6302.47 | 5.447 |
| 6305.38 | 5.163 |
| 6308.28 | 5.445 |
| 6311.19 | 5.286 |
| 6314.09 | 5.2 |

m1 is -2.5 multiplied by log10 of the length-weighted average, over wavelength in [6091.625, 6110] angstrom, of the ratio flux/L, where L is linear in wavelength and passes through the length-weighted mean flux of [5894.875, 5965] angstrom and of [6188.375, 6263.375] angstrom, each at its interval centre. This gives -0.131 mag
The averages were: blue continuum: 4.26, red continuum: 5.13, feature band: 5.37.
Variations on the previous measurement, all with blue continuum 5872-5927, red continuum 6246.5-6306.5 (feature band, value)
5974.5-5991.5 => 0.00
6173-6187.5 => -0.06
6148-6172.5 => -0.07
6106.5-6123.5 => -0.03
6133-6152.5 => -0.06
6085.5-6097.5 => -0.06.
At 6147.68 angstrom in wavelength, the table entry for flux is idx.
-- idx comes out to 5.229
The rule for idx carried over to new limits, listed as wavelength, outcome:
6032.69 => 4.74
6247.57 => 5.101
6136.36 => 5.047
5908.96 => 4.584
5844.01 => 4.438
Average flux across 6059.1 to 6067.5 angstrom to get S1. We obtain 5.13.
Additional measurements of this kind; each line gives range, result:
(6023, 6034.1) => 4.93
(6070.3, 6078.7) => 5.13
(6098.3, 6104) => 5.43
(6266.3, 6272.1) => 5.03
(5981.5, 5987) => 4.55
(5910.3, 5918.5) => 4.57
